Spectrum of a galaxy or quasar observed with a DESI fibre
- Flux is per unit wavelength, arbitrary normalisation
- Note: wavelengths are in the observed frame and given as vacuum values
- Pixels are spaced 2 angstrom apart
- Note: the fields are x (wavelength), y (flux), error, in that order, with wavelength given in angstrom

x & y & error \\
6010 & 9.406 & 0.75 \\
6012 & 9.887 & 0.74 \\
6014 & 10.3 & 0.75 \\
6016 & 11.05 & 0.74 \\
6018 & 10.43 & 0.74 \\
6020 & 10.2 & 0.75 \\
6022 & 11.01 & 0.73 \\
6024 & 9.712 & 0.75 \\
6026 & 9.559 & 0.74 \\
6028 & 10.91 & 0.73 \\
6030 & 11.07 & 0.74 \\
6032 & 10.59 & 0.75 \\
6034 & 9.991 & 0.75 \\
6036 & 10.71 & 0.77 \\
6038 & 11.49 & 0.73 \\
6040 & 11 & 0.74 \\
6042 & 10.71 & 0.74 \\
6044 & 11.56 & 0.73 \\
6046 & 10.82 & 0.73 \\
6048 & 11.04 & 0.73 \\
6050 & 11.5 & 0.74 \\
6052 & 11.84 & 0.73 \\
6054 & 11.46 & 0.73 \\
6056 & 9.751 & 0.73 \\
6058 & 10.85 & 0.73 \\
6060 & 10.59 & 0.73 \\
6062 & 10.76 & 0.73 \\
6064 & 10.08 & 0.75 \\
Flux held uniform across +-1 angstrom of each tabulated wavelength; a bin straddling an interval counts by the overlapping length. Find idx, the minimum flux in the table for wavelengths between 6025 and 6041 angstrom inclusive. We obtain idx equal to 9.559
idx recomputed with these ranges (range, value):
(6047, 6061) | 9.751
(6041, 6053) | 10.71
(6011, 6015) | 9.887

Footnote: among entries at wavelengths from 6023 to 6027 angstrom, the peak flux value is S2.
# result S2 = 9.712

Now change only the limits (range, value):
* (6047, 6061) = 11.84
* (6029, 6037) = 11.07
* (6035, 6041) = 11.49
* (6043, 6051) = 11.56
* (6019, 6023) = 11.01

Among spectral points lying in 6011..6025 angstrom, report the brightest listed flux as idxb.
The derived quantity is 11.05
